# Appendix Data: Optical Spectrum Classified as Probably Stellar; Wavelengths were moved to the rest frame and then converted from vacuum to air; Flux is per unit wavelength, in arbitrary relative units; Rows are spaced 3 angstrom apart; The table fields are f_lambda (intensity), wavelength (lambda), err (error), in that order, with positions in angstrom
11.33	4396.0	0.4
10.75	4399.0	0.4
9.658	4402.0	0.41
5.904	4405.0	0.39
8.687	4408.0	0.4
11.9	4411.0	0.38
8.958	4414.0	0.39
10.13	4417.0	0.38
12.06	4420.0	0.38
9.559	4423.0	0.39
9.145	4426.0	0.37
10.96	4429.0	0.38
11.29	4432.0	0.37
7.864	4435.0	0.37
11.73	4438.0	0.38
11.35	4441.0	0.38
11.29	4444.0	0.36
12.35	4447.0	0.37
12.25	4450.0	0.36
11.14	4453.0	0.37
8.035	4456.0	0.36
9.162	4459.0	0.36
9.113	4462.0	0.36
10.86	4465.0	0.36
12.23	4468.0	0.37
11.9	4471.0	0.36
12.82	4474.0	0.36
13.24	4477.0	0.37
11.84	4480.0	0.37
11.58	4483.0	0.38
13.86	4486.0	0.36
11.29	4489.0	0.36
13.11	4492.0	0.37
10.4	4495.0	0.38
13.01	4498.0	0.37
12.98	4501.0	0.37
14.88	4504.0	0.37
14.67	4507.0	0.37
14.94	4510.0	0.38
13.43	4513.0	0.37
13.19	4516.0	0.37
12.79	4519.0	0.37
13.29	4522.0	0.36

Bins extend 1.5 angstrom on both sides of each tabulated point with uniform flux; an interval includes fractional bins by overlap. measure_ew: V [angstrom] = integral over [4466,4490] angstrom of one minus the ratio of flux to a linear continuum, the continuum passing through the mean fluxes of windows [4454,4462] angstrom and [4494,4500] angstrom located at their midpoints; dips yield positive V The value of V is -4.5 angstrom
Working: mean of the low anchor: 8.85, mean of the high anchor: 11.9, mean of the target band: 12.3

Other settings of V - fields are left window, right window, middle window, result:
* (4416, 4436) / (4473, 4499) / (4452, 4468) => 2.2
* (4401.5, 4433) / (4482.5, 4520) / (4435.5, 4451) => -1.0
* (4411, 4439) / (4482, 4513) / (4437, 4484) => 1.4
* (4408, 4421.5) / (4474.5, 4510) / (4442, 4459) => 1.1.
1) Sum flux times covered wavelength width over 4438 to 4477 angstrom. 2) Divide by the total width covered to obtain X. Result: 11.2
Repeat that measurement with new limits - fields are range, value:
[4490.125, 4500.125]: 12.2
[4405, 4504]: 11.1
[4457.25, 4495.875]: 11.6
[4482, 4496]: 12.1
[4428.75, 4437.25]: 10.1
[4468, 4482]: 12.4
